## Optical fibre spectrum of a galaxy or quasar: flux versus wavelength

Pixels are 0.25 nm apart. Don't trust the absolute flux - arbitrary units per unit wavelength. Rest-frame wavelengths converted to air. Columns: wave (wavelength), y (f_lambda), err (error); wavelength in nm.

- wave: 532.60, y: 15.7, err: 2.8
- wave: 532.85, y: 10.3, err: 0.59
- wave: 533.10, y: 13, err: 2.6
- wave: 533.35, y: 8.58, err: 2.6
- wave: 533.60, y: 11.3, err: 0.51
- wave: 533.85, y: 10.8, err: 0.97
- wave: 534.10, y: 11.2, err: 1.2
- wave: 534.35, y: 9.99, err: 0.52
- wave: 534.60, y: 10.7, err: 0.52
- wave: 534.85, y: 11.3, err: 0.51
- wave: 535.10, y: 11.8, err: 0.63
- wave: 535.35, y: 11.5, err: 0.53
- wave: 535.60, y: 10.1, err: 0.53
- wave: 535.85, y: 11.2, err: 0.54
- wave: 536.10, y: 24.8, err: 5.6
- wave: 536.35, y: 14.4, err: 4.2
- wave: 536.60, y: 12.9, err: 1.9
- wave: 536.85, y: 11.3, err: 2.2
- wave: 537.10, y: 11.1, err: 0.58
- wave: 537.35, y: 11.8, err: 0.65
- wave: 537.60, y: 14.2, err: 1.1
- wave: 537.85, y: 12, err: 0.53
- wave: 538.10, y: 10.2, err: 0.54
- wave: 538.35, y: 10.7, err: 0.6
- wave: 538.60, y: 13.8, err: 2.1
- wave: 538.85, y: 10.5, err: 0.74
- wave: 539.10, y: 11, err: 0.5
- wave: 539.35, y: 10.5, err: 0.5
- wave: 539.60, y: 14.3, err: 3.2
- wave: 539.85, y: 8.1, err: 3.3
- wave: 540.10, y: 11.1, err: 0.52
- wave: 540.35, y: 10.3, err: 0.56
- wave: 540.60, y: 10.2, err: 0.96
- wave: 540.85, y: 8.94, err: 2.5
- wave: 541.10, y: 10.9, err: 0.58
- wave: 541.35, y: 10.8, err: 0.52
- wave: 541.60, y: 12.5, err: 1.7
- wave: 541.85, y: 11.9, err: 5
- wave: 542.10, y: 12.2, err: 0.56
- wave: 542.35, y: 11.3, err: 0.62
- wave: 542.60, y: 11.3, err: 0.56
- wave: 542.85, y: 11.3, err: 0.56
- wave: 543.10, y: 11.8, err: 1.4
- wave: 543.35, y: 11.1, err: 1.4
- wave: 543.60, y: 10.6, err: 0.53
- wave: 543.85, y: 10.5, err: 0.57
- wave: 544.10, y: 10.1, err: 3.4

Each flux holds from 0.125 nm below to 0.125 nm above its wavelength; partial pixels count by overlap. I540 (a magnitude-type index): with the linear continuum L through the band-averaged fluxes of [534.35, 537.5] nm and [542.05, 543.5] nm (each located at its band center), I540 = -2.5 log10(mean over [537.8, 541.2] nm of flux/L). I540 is 0.11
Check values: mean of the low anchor 12.6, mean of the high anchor 11.4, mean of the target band 10.9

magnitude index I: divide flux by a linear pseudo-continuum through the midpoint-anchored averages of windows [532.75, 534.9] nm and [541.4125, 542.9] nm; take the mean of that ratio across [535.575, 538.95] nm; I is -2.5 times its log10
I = -0.16 mag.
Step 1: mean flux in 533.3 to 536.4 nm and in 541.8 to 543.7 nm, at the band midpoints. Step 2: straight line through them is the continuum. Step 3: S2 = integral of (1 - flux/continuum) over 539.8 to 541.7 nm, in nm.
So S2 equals 0.20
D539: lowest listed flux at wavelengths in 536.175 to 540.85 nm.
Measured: 8.1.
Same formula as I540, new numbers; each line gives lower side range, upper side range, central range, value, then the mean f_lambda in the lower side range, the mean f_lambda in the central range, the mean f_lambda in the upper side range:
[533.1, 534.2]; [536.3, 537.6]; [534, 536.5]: -0.10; 10.7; 12.7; 12.4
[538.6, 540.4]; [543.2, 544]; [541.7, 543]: -0.08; 11.1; 11.6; 10.7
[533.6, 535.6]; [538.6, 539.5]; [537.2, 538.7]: -0.09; 11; 12.1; 11.2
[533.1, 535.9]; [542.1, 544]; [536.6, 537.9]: -0.11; 10.9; 12.2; 11.2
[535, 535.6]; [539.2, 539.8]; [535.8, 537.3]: -0.24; 11.3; 14.3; 11.8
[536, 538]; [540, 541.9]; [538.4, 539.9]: 0.06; 13.9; 11.5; 10.8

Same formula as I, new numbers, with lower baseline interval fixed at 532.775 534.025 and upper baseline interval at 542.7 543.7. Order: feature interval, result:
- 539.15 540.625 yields 0.03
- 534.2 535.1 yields 0.00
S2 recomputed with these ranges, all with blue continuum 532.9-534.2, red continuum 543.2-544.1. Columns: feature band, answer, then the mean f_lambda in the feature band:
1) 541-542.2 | -0.105 nm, 11.7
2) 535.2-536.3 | -0.351 nm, 14.3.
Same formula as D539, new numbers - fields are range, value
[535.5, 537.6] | 10.1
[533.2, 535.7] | 8.58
